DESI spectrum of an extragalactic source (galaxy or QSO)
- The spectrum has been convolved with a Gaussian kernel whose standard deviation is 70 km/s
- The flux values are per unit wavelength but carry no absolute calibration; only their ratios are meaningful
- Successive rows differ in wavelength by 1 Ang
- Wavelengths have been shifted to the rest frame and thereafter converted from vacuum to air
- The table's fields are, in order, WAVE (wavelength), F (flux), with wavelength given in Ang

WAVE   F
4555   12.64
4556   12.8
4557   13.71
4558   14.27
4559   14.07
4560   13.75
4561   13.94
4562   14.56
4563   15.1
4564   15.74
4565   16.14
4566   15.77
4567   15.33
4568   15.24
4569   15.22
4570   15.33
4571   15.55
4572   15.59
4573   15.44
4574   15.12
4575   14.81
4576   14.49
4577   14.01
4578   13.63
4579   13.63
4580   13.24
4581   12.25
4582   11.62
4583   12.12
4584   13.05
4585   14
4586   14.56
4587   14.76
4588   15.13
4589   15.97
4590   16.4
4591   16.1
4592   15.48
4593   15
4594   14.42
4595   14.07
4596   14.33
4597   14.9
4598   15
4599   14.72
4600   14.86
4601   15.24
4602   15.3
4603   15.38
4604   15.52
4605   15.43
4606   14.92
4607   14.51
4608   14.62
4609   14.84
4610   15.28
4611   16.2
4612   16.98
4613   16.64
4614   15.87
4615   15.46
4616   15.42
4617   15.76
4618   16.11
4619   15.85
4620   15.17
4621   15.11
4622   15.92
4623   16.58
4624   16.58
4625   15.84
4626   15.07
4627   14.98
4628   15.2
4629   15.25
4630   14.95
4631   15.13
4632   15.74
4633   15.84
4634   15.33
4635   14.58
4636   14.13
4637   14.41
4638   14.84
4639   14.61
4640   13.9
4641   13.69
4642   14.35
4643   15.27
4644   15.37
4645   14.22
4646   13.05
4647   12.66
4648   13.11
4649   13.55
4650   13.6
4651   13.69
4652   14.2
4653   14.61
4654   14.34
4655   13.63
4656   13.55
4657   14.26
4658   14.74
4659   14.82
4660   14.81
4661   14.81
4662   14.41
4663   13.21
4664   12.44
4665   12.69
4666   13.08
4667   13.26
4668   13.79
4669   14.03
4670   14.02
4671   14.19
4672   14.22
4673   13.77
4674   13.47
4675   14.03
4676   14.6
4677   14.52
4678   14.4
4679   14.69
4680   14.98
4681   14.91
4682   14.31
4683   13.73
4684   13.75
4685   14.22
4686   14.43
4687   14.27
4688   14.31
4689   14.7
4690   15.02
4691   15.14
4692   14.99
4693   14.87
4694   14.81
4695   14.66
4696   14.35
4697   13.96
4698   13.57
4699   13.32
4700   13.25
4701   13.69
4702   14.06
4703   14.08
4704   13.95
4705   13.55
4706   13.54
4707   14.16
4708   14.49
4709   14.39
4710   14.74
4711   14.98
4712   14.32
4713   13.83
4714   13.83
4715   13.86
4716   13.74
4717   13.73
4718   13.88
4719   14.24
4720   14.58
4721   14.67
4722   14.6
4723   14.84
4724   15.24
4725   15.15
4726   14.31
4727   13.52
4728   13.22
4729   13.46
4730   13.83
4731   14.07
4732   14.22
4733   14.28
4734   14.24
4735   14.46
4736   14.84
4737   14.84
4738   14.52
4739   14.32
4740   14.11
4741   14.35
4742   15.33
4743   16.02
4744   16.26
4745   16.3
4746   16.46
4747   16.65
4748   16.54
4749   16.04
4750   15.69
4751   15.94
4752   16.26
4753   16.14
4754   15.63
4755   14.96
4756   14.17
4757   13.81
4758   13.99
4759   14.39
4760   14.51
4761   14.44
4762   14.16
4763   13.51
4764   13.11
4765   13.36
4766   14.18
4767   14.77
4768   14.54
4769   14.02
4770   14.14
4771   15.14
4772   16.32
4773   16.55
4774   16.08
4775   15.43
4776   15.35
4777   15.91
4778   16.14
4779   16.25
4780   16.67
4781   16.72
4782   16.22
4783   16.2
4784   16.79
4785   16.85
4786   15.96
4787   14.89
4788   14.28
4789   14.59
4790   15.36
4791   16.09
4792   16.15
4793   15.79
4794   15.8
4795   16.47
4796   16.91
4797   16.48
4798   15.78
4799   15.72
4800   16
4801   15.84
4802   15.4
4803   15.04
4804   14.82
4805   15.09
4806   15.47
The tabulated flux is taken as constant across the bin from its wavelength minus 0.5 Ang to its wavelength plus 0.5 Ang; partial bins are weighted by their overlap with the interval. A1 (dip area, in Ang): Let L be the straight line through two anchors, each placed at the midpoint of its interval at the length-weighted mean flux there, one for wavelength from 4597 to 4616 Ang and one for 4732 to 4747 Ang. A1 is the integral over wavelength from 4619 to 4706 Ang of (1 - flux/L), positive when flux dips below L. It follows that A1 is 5.0 Ang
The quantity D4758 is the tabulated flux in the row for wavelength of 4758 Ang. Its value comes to 13.99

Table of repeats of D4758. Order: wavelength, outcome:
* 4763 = 13.51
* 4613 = 16.64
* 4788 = 14.28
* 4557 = 13.71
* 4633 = 15.84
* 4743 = 16.02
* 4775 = 15.43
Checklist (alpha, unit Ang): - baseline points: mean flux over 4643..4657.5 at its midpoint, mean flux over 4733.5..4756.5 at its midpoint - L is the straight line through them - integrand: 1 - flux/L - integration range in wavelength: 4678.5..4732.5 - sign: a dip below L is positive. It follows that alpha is 1.9 Ang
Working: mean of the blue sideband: 13.9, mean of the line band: 14.2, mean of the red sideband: 15.4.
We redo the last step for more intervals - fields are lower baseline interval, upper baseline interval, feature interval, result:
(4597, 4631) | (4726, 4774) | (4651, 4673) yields 1.85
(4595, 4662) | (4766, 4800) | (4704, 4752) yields 2.49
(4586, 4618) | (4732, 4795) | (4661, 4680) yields 1.76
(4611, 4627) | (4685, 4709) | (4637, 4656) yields 1.56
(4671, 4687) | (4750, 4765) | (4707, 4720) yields 0.22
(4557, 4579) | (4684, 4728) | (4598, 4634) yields -2.06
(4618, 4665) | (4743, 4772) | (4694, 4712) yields 0.90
